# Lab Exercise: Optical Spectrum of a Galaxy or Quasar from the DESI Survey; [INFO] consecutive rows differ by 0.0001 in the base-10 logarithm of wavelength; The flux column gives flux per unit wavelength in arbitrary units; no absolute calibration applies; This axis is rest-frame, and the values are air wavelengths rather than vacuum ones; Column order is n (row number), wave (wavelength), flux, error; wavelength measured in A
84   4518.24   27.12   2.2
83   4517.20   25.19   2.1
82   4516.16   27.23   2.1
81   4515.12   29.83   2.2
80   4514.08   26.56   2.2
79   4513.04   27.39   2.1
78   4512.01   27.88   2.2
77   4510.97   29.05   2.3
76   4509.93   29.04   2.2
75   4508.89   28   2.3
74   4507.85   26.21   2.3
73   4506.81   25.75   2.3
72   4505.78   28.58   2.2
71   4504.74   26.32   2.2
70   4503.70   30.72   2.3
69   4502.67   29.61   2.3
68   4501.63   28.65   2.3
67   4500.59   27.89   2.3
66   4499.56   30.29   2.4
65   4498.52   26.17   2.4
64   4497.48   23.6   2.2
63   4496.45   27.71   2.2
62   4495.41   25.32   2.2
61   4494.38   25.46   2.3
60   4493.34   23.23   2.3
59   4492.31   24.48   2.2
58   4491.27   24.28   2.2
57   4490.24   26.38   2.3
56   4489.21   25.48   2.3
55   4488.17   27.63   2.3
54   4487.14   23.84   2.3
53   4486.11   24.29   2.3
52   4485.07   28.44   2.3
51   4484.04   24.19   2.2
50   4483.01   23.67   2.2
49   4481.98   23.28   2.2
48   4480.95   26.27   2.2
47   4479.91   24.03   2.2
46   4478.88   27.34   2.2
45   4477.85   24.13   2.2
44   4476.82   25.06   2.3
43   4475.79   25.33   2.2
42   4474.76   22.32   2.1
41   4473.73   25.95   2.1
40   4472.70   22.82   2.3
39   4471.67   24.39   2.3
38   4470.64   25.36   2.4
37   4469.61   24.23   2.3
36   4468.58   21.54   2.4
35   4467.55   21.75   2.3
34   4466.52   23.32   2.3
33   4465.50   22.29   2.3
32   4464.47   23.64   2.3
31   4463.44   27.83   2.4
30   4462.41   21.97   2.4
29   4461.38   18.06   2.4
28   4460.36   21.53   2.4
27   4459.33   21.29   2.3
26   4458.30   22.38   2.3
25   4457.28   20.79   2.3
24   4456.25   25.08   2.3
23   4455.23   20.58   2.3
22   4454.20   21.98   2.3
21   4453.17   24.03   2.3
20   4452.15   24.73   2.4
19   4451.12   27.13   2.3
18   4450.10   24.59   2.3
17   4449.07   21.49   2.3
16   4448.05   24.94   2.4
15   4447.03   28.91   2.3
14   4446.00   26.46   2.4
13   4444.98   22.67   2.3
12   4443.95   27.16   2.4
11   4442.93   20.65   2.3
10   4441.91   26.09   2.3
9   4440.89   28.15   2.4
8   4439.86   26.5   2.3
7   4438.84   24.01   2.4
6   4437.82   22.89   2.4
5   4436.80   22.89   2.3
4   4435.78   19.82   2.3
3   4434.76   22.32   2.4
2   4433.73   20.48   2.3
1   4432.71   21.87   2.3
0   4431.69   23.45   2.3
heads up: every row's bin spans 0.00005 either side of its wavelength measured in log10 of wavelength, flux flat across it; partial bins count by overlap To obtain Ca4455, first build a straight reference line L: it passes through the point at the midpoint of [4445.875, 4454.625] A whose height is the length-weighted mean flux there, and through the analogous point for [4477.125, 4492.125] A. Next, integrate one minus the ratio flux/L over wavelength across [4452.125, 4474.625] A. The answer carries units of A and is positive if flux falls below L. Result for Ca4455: 1.9 A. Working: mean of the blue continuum 24.9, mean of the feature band 22.9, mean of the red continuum 25.2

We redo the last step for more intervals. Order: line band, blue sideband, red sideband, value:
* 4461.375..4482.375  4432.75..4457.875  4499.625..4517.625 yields 1.32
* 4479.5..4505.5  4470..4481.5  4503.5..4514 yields 0.23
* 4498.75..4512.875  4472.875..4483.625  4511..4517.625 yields -0.73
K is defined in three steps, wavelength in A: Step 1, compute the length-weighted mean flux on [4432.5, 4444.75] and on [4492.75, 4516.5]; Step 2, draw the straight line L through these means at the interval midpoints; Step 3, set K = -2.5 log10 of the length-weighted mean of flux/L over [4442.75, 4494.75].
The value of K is 0.053 mag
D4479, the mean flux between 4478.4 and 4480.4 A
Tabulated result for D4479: 25.7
